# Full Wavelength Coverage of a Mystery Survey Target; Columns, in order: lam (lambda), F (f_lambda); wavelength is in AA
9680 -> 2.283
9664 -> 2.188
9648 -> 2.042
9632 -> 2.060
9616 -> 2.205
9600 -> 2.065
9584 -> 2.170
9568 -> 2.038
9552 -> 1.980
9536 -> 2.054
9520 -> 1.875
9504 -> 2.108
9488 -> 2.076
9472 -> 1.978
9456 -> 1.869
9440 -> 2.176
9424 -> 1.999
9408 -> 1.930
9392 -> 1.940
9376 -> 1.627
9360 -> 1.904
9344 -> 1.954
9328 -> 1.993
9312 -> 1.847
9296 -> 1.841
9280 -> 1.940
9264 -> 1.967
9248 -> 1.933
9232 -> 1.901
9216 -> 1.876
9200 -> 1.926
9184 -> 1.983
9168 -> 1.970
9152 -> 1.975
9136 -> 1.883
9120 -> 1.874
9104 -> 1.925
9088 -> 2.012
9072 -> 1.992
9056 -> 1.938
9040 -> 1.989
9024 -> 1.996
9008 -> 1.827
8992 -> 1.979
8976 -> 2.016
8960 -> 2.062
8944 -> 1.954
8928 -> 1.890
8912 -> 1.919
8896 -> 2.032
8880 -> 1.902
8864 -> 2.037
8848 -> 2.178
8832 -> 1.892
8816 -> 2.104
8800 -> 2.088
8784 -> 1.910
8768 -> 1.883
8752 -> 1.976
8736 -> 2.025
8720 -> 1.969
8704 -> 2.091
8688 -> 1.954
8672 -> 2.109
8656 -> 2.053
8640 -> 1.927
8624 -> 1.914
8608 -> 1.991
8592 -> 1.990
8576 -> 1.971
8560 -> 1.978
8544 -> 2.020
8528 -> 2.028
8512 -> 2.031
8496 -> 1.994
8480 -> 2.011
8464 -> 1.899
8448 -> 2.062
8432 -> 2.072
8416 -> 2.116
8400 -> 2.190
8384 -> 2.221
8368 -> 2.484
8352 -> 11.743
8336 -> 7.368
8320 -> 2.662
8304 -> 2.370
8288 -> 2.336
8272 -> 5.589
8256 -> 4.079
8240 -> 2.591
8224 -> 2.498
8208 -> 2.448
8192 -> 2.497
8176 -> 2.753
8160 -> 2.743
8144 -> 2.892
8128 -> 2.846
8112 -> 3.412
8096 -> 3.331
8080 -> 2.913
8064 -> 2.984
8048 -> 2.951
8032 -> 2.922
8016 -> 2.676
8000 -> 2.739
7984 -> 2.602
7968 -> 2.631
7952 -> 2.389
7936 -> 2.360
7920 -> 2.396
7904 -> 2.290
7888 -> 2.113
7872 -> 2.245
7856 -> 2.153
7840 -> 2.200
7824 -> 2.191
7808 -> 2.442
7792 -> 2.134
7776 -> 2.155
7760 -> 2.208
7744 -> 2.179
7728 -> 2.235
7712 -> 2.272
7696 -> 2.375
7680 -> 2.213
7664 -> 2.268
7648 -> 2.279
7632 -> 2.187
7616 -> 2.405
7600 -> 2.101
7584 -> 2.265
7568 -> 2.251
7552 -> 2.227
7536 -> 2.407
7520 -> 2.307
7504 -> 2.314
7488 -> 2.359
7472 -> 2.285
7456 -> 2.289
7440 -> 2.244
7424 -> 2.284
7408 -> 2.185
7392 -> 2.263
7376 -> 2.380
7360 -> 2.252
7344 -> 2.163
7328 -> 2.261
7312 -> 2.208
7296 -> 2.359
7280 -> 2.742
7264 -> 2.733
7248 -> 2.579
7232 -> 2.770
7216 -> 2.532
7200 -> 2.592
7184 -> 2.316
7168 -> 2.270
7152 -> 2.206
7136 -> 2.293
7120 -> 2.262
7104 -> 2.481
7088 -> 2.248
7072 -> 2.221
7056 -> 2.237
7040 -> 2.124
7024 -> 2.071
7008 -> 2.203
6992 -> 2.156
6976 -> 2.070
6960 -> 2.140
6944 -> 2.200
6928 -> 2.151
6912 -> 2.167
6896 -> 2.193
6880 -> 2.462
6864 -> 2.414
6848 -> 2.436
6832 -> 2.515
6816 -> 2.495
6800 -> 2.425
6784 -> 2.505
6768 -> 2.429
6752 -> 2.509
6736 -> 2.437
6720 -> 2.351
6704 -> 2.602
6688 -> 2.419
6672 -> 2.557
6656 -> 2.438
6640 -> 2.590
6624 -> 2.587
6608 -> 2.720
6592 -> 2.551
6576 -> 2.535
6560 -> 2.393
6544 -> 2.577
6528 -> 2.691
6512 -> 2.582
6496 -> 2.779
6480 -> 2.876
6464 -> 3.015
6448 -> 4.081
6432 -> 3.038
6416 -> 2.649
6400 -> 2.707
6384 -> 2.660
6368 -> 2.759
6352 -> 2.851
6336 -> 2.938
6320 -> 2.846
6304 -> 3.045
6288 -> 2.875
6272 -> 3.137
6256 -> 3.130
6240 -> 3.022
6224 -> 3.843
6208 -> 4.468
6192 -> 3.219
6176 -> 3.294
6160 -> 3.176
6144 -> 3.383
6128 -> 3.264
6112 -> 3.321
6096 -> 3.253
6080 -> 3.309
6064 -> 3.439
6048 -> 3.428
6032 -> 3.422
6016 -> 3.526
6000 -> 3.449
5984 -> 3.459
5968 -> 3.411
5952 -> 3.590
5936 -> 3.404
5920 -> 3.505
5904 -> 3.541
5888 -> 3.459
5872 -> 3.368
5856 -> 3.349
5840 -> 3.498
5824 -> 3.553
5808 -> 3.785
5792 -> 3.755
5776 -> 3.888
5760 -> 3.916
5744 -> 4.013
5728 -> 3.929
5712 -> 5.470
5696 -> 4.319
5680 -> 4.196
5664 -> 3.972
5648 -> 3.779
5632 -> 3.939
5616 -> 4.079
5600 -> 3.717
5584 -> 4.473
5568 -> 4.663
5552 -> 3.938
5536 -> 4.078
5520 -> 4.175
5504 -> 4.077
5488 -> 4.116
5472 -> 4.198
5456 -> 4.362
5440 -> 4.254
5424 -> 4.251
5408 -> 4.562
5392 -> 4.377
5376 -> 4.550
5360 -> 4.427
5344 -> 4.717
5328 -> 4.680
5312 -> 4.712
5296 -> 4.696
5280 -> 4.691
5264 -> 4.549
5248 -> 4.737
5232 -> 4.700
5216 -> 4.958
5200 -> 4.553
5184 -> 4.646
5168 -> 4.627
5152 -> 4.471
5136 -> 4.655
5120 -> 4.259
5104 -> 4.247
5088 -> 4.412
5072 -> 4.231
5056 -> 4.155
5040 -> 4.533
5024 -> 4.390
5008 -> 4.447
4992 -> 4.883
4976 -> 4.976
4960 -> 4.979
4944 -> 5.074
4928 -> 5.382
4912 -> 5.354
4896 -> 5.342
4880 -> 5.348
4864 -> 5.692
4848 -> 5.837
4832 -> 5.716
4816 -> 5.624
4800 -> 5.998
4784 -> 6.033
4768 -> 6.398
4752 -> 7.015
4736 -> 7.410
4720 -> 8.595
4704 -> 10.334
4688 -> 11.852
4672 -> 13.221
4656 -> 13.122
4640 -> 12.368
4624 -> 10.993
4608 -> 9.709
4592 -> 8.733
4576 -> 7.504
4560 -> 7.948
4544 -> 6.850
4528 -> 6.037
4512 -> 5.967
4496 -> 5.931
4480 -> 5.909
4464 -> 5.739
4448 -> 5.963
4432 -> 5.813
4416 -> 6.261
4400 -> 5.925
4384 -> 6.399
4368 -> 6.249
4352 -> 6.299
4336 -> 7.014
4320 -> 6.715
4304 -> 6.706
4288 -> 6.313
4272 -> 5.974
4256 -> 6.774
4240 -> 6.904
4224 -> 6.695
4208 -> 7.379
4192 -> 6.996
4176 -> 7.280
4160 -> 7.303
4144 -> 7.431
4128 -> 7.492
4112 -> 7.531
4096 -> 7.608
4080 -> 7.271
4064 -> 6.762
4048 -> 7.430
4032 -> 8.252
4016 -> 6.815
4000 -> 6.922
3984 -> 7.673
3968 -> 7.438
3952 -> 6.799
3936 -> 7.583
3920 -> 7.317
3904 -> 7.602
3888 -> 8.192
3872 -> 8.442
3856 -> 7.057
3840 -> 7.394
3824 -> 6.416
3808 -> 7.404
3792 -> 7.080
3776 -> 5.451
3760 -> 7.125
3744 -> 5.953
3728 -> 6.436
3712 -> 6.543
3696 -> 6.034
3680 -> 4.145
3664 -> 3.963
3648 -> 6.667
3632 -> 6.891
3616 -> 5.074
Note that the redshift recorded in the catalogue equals 0.666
